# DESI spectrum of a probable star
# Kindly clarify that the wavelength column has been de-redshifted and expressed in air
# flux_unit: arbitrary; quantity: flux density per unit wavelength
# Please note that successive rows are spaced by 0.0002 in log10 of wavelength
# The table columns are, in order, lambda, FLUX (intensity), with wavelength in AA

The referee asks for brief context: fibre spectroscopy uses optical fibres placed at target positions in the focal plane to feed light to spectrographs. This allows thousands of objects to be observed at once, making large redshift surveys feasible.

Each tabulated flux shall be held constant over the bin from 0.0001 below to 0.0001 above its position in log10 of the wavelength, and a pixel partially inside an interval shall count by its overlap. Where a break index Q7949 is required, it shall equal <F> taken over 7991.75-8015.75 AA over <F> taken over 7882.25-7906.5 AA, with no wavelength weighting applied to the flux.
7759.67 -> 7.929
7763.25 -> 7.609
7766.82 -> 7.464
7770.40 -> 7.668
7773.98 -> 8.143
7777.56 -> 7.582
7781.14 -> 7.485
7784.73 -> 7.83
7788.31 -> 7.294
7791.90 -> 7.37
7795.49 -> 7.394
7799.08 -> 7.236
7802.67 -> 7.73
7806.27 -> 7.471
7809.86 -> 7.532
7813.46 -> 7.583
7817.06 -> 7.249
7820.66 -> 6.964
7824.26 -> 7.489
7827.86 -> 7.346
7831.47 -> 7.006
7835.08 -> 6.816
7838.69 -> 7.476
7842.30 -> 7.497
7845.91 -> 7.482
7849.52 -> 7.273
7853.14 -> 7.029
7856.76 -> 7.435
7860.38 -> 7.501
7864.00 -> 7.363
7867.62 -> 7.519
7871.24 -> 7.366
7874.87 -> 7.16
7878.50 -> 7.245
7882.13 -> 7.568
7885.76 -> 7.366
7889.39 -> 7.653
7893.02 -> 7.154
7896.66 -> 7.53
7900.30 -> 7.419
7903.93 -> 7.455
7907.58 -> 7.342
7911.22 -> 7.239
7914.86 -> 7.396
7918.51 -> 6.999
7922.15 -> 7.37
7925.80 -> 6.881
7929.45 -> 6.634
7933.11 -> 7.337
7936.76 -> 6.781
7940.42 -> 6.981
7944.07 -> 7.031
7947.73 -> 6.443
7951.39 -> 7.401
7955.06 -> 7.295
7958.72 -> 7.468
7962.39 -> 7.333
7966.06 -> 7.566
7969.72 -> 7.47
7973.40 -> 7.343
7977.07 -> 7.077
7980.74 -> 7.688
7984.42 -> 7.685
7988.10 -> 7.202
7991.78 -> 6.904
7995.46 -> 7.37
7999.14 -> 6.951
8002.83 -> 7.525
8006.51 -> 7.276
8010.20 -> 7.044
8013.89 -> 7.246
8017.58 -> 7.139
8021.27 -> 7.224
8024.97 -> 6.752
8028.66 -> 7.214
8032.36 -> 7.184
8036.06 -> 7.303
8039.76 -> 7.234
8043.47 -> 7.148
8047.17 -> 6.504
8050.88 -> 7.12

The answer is 0.97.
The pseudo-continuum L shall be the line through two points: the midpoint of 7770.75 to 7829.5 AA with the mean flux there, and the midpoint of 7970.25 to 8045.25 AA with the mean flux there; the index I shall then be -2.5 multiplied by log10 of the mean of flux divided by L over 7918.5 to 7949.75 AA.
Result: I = 0.06 mag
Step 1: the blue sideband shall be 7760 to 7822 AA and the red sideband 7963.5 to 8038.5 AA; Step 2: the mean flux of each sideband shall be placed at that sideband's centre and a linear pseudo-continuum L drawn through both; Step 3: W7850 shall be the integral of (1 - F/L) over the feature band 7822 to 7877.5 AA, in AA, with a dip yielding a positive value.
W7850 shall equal 1.0 AA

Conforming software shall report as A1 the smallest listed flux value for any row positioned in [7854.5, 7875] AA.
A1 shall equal 7.16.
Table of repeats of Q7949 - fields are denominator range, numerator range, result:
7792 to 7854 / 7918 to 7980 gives 0.98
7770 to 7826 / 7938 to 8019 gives 0.97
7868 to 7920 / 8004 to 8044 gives 0.97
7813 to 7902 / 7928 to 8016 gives 0.98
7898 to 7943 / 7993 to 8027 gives 1.00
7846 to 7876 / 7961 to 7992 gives 1.01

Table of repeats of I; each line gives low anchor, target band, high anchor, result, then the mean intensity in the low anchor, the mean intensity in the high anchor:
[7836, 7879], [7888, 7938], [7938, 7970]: 0.006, 7.35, 7.2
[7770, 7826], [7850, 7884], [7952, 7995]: 0.014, 7.5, 7.37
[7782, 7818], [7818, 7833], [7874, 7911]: 0.036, 7.47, 7.39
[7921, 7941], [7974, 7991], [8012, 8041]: -0.045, 6.98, 7.16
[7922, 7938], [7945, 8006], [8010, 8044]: -0.036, 6.97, 7.15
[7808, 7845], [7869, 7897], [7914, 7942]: -0.033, 7.3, 7.03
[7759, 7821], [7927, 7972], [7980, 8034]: 0.024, 7.54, 7.22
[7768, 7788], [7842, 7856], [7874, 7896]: 0.026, 7.7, 7.37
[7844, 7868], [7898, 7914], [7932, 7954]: -0.033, 7.36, 7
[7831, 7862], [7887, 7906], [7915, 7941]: -0.047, 7.29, 7.02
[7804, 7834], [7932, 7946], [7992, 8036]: 0.033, 7.32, 7.17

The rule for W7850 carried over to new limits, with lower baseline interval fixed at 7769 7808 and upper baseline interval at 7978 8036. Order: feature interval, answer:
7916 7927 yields 0.37 AA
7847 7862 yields 0.29 AA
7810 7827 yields 0.39 AA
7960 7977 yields -0.25 AA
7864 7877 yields 0.16 AA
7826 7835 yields 0.47 AA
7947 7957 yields 0.27 AA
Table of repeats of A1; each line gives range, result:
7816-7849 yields 6.816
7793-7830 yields 6.964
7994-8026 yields 6.752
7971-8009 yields 6.904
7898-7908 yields 7.342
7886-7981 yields 6.443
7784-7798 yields 7.294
